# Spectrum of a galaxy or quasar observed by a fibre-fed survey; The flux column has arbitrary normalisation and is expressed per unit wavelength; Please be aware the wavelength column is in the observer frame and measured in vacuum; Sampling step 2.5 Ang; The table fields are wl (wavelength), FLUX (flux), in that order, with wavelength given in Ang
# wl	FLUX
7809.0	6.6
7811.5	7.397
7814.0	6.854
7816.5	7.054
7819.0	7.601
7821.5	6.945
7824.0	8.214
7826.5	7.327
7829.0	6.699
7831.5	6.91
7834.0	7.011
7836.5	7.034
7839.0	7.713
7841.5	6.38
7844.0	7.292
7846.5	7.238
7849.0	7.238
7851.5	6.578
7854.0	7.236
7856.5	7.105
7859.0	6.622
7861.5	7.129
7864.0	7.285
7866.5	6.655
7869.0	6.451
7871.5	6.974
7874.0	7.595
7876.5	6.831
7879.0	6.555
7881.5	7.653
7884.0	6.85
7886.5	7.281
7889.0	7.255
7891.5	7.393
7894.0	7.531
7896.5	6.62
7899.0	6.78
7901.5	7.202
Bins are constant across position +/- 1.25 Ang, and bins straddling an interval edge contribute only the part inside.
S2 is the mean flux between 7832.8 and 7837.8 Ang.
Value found 7.03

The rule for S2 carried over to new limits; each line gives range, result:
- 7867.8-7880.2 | 6.88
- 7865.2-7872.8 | 6.7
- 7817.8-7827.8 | 7.52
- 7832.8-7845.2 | 7.09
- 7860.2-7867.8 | 7.02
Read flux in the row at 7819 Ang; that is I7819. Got 7.601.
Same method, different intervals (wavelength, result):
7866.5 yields 6.655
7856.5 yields 7.105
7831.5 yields 6.91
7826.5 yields 7.327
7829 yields 6.699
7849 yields 7.238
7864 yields 7.285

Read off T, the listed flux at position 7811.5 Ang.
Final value 7.397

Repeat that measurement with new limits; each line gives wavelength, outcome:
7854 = 7.236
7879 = 6.555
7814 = 6.854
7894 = 7.531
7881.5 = 7.653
